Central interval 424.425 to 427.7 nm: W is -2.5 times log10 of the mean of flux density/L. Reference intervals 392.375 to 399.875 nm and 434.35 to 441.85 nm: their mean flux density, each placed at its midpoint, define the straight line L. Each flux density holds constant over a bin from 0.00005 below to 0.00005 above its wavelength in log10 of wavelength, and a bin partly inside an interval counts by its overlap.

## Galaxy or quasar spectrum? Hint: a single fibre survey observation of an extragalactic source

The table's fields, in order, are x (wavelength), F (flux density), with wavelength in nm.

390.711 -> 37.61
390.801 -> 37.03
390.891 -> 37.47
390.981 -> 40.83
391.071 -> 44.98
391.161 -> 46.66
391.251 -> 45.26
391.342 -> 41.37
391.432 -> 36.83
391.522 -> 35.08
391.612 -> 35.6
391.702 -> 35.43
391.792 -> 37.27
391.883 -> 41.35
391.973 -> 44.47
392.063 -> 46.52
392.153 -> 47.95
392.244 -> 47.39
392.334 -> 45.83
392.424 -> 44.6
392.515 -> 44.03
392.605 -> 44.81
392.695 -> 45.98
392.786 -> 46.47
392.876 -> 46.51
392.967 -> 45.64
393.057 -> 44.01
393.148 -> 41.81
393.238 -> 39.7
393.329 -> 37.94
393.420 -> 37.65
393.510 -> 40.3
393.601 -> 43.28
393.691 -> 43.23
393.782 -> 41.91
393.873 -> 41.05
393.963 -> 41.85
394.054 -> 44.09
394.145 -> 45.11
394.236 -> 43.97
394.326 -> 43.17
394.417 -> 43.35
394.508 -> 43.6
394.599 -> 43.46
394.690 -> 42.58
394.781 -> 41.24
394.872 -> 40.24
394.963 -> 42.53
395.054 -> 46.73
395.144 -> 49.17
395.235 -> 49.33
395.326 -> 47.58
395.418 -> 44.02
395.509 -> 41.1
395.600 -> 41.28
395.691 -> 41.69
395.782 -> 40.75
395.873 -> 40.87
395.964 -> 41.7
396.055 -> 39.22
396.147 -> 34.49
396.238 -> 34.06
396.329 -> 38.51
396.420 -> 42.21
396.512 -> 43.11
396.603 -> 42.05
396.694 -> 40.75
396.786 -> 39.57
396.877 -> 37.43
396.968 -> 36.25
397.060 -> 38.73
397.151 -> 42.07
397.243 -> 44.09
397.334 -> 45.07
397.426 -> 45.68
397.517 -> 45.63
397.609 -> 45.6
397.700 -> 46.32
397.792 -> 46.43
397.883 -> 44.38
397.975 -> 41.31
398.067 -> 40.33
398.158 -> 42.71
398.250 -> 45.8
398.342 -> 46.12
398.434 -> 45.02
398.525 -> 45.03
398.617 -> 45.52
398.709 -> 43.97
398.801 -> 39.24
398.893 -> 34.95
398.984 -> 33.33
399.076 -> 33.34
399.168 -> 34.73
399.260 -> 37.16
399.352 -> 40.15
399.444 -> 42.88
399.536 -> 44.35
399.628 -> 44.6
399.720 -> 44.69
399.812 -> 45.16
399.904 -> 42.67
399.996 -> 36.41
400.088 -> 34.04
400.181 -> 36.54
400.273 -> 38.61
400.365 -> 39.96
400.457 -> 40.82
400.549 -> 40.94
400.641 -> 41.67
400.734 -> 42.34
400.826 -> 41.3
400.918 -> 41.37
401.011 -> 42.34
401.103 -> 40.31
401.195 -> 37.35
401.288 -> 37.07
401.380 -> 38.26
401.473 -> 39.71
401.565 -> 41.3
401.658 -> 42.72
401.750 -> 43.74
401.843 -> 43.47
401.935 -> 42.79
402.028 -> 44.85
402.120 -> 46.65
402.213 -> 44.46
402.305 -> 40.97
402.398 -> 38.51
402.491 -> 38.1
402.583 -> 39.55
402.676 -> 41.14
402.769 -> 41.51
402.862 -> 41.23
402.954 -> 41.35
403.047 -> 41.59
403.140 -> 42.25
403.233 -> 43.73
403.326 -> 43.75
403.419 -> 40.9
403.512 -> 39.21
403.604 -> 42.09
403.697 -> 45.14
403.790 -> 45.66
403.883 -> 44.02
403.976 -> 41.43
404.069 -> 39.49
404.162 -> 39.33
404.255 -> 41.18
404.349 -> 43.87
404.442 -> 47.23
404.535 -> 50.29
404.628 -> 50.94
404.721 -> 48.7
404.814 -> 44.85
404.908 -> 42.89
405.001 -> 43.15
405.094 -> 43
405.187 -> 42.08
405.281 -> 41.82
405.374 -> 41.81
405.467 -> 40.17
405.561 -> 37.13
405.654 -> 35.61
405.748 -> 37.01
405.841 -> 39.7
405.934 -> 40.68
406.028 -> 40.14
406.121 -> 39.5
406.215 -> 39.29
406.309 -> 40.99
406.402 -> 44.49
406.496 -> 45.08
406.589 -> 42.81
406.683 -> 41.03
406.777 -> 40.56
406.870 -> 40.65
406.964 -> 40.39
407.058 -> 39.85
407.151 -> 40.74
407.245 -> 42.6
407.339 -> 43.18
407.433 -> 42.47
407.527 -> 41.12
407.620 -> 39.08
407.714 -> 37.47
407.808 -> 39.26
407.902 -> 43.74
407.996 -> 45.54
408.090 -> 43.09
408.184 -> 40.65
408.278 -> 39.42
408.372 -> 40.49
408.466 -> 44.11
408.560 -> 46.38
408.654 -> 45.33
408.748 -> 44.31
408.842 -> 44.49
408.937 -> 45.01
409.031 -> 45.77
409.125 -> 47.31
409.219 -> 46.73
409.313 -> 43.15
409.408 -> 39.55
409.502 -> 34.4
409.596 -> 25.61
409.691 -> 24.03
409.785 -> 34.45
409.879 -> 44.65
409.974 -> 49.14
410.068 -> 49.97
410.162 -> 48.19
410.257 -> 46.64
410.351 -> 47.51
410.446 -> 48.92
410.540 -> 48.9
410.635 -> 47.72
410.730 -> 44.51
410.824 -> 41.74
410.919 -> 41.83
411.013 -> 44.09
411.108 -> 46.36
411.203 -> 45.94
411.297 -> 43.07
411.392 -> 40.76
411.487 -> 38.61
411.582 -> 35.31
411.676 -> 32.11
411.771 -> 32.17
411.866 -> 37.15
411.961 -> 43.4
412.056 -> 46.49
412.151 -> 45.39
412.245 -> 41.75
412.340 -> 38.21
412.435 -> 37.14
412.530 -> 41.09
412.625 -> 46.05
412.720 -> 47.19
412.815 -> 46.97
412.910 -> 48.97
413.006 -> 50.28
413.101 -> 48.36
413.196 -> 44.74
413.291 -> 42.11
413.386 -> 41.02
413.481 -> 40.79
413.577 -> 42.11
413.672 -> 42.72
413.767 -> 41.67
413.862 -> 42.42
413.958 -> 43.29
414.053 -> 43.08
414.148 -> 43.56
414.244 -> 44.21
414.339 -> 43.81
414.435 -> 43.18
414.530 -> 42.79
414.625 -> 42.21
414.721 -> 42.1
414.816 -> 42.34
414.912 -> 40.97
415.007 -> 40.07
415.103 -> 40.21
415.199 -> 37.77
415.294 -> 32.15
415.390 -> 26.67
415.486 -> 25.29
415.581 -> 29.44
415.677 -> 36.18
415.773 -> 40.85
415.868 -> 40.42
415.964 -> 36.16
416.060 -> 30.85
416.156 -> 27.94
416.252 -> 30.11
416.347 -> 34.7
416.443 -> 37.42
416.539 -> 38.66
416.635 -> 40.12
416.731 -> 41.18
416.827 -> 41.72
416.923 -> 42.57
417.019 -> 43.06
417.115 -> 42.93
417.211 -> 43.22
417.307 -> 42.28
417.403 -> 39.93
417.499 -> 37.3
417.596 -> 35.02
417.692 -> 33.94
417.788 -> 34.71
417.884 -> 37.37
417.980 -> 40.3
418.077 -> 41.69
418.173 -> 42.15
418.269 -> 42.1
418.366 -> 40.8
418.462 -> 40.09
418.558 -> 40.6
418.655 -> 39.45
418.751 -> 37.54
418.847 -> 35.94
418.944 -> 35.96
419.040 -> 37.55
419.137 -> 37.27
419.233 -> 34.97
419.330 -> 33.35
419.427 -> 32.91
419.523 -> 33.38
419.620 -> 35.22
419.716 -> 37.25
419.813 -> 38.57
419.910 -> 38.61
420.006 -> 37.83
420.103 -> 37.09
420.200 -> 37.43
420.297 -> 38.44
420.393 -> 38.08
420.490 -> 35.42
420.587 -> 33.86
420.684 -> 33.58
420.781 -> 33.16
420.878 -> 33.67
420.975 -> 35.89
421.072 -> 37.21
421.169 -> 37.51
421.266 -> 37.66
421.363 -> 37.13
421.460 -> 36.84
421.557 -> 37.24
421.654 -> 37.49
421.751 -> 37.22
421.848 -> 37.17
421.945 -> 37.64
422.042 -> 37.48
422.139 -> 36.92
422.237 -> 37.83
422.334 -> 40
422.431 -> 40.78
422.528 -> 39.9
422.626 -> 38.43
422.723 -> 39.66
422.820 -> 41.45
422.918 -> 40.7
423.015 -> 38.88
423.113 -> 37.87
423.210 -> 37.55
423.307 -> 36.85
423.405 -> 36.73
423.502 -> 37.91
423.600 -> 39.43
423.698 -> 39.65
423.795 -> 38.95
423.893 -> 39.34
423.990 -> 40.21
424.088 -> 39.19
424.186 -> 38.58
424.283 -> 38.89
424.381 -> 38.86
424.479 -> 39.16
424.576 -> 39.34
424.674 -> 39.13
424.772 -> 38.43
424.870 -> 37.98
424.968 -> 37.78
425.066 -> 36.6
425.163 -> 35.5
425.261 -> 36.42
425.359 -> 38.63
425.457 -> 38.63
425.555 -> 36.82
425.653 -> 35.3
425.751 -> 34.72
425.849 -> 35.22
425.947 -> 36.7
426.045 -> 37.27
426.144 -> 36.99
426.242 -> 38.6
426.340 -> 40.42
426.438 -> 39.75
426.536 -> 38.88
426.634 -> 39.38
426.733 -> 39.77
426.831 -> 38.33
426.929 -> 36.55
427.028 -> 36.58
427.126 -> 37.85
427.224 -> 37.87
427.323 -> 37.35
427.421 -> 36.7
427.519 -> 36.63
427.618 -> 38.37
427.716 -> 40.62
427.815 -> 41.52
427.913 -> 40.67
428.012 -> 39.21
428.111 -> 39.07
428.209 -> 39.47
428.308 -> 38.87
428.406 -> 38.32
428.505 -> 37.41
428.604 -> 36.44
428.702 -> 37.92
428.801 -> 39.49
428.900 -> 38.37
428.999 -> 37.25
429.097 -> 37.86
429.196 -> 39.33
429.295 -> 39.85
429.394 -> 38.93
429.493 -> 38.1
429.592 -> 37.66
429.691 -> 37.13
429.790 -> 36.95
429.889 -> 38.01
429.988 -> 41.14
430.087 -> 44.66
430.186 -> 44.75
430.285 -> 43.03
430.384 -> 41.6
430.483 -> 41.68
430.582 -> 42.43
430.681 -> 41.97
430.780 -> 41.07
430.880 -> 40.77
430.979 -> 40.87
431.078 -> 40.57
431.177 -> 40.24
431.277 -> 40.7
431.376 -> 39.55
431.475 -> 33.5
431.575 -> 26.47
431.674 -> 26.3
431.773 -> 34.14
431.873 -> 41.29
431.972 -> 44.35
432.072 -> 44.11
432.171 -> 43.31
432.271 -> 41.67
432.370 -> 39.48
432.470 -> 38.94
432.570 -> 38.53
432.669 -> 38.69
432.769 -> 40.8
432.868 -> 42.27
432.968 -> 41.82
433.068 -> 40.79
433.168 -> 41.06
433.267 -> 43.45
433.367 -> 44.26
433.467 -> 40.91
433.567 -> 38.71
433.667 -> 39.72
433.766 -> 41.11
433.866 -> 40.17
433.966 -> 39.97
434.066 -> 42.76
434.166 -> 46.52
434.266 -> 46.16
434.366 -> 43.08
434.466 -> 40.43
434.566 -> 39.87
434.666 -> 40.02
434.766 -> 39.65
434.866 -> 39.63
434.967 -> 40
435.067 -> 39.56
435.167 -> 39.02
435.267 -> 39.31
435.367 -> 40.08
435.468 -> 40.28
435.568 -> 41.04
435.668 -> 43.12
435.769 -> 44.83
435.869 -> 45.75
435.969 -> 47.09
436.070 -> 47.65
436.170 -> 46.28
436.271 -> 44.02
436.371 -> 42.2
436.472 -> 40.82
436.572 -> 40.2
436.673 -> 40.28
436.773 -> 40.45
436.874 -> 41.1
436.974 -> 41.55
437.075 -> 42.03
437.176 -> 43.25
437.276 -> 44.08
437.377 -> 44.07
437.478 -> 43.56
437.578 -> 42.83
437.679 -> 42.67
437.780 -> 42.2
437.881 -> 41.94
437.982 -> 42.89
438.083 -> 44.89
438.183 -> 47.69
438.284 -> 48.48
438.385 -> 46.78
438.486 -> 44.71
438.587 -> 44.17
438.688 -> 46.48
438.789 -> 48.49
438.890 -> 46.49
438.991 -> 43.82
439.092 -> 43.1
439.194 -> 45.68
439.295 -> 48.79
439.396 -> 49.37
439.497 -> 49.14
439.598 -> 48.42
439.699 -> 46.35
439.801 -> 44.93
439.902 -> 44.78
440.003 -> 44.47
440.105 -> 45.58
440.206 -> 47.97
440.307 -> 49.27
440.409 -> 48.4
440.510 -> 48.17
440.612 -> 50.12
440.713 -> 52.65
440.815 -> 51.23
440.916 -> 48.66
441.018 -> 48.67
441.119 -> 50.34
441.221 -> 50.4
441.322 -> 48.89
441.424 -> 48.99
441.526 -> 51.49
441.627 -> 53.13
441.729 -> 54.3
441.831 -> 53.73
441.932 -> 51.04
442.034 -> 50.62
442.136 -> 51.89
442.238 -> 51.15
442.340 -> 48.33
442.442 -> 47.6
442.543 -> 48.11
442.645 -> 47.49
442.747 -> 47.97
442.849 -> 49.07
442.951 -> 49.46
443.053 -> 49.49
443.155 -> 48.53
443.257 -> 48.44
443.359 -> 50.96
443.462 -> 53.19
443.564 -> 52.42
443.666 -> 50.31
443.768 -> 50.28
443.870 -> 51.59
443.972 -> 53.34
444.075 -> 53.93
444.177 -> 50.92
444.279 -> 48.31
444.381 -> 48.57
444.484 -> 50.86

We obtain 0.175 mag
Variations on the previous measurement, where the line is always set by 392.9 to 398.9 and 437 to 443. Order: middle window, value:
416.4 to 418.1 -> 0.14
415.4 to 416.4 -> 0.33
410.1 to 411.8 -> 0.02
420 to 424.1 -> 0.20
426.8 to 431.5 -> 0.18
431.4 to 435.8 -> 0.16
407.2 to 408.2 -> 0.05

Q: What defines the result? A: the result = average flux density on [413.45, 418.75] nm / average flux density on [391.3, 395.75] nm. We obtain 0.9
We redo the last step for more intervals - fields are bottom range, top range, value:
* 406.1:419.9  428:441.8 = 1.05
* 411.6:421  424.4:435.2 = 1.01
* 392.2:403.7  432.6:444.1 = 1.09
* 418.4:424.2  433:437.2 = 1.12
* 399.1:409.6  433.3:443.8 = 1.10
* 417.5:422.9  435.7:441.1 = 1.22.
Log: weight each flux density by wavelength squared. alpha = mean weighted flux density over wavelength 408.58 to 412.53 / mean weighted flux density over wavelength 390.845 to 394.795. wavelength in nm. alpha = 1.1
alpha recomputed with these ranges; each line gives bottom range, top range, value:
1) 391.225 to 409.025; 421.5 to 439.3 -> 1.11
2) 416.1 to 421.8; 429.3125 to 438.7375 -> 1.19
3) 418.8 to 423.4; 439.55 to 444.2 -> 1.48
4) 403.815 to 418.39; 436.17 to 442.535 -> 1.29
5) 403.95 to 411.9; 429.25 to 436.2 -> 1.09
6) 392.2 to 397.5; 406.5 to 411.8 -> 1.06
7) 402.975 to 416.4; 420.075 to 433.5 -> 1.01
